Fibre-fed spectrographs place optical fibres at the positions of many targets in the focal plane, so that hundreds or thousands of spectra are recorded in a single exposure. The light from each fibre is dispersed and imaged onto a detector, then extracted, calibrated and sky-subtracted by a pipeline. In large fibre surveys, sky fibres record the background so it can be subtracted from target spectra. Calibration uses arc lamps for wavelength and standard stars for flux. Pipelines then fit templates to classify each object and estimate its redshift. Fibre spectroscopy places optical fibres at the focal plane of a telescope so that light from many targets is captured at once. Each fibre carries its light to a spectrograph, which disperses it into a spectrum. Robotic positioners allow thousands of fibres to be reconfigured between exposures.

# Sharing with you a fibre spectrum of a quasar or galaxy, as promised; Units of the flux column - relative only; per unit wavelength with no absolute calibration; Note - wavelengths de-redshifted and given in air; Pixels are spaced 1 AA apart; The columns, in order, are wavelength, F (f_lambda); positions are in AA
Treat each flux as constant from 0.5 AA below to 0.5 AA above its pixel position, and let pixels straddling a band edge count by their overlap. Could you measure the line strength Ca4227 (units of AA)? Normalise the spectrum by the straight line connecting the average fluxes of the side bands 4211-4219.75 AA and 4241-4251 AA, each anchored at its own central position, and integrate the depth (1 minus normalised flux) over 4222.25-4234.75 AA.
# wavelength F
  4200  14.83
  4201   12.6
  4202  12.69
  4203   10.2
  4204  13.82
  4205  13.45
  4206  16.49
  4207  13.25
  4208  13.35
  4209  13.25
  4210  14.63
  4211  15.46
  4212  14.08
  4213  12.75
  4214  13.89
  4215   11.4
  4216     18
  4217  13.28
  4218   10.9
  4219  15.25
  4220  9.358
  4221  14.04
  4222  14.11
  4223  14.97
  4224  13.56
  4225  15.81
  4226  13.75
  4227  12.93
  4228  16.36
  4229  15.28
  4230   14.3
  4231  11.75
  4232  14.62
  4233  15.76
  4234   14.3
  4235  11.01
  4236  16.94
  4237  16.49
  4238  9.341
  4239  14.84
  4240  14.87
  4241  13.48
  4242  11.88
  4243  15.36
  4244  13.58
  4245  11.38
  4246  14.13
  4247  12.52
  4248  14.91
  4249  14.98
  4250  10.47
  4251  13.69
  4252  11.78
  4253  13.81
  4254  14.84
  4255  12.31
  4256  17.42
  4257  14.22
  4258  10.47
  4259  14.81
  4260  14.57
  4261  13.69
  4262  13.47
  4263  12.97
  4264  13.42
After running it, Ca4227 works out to -0.8 AA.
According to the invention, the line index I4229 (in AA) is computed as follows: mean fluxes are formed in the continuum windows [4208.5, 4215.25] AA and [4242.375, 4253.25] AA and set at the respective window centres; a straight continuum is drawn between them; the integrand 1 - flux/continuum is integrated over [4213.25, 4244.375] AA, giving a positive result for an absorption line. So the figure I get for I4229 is -0.89 AA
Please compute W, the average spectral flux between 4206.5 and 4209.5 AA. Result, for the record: 13.3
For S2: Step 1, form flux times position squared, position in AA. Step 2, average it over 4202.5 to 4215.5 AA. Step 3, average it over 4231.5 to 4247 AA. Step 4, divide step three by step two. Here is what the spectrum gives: 1.0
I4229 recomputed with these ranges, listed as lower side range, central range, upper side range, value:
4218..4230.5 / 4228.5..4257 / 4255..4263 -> 0.3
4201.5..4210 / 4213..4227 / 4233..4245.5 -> -0.1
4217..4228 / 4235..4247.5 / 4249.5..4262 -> -0.1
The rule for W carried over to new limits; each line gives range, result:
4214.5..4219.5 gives 13.8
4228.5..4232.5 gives 14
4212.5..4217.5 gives 13.9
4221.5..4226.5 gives 14.4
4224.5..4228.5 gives 14.7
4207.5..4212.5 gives 14.2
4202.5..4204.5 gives 12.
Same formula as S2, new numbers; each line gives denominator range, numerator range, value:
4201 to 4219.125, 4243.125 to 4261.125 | 1.02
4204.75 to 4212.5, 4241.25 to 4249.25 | 0.97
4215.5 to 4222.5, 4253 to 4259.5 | 1.05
